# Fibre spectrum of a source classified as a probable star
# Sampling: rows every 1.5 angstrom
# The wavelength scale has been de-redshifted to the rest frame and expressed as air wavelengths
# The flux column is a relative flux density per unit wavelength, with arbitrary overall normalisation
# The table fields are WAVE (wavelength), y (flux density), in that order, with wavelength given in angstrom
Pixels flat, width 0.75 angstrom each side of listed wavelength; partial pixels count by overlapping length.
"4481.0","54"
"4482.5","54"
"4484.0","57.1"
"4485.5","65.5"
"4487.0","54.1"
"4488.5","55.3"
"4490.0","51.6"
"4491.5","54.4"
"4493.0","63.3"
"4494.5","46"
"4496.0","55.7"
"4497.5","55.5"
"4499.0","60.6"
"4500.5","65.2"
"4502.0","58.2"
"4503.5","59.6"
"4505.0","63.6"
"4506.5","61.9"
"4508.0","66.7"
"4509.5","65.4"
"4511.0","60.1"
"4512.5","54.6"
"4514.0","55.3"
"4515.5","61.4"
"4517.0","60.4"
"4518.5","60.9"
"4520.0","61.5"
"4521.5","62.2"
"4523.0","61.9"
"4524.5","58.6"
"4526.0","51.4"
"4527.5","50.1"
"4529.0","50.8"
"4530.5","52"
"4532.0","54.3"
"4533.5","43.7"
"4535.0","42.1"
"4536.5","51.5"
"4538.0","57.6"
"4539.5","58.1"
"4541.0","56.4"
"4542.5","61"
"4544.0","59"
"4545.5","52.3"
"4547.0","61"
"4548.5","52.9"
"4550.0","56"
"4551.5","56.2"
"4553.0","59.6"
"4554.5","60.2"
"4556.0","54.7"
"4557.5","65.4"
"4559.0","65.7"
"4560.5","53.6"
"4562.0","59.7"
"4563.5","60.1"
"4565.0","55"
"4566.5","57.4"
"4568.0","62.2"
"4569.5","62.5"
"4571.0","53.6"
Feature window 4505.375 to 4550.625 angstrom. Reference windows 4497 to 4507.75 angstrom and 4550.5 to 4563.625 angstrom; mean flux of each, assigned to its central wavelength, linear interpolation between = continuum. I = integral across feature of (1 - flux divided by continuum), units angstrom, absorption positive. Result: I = 2.6 angstrom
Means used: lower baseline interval 61.1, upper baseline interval 59.4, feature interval 56.8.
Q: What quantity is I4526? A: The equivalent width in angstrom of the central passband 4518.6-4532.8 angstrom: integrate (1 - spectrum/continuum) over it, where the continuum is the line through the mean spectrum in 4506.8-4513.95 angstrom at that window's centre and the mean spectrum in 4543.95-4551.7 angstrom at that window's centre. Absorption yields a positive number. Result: 0.7 angstrom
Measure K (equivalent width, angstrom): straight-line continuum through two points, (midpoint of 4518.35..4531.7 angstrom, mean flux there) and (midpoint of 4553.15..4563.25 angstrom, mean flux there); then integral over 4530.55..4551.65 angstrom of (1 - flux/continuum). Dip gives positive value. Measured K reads 1.4 angstrom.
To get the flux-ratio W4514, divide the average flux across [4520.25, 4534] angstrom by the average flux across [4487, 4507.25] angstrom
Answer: 0.94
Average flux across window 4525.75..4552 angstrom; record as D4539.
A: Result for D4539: 53.7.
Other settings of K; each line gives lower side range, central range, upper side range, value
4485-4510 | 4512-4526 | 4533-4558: -0.4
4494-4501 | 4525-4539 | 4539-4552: 1.5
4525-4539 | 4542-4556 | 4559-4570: -0.6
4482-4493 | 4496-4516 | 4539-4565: -1.2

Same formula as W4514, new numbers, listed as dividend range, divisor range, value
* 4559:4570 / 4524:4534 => 1.14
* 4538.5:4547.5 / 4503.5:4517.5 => 0.95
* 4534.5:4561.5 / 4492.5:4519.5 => 0.96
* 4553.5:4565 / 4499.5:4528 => 0.99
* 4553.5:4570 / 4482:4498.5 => 1.07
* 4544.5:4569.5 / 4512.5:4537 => 1.06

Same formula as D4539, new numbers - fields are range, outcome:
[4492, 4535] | 57.6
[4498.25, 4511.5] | 62.4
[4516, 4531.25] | 57.1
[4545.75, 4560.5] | 58.6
